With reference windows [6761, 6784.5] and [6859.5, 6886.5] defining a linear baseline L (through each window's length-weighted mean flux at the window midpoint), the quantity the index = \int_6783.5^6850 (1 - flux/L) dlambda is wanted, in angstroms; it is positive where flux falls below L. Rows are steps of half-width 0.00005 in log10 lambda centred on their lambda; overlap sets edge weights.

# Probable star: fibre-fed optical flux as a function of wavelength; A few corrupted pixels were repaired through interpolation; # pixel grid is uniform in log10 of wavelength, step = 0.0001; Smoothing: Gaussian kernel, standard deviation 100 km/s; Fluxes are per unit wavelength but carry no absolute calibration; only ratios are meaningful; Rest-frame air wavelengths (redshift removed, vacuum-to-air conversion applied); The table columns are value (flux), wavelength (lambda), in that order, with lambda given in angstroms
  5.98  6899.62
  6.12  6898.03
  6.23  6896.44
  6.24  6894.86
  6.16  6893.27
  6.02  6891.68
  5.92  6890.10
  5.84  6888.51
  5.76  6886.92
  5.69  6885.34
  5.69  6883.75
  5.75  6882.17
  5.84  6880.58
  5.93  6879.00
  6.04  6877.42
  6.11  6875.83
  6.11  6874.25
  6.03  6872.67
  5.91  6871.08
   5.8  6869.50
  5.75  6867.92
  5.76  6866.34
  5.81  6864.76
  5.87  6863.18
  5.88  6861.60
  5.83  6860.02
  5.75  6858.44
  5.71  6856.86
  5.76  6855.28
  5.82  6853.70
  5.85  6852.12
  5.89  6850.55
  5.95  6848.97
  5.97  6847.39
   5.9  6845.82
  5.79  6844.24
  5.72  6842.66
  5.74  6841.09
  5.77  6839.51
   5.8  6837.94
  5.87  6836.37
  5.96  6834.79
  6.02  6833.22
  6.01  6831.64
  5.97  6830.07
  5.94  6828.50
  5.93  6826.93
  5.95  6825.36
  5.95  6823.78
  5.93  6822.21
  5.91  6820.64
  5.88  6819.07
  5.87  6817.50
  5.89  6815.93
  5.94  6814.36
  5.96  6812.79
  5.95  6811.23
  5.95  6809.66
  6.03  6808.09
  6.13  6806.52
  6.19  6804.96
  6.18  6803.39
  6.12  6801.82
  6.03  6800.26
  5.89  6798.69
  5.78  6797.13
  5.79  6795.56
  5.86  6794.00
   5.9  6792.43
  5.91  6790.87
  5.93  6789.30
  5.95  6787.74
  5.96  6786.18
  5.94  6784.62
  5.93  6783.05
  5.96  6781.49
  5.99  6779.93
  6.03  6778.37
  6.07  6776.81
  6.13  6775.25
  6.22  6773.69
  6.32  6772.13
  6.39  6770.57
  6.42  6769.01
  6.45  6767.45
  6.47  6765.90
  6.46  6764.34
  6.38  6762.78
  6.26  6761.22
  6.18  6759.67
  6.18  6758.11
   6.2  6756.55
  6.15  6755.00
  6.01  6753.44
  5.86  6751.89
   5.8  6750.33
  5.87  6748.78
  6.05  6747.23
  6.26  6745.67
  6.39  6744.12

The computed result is 1.5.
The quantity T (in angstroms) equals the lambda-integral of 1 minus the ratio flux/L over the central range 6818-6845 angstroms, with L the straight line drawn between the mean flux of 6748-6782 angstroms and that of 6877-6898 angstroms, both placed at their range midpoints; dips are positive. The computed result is 0.7 angstroms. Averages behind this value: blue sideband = 6.18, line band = 5.89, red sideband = 5.94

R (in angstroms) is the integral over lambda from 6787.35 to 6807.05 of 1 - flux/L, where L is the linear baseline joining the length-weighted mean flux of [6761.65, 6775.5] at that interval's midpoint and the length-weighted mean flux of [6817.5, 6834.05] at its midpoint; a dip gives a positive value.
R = 0.6 angstroms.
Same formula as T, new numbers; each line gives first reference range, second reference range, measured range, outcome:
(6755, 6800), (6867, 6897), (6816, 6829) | 0.2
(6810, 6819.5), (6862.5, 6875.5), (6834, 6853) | 0.2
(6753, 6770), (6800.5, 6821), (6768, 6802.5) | 0.7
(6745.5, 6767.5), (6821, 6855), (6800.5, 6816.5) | -0.1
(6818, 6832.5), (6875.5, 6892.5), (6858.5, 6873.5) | 0.1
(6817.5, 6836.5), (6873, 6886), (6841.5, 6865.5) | 0.4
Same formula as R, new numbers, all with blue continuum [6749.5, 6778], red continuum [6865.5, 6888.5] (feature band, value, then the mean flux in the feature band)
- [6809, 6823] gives 0.3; 5.92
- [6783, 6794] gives 0.4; 5.92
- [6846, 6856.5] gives 0.1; 5.87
